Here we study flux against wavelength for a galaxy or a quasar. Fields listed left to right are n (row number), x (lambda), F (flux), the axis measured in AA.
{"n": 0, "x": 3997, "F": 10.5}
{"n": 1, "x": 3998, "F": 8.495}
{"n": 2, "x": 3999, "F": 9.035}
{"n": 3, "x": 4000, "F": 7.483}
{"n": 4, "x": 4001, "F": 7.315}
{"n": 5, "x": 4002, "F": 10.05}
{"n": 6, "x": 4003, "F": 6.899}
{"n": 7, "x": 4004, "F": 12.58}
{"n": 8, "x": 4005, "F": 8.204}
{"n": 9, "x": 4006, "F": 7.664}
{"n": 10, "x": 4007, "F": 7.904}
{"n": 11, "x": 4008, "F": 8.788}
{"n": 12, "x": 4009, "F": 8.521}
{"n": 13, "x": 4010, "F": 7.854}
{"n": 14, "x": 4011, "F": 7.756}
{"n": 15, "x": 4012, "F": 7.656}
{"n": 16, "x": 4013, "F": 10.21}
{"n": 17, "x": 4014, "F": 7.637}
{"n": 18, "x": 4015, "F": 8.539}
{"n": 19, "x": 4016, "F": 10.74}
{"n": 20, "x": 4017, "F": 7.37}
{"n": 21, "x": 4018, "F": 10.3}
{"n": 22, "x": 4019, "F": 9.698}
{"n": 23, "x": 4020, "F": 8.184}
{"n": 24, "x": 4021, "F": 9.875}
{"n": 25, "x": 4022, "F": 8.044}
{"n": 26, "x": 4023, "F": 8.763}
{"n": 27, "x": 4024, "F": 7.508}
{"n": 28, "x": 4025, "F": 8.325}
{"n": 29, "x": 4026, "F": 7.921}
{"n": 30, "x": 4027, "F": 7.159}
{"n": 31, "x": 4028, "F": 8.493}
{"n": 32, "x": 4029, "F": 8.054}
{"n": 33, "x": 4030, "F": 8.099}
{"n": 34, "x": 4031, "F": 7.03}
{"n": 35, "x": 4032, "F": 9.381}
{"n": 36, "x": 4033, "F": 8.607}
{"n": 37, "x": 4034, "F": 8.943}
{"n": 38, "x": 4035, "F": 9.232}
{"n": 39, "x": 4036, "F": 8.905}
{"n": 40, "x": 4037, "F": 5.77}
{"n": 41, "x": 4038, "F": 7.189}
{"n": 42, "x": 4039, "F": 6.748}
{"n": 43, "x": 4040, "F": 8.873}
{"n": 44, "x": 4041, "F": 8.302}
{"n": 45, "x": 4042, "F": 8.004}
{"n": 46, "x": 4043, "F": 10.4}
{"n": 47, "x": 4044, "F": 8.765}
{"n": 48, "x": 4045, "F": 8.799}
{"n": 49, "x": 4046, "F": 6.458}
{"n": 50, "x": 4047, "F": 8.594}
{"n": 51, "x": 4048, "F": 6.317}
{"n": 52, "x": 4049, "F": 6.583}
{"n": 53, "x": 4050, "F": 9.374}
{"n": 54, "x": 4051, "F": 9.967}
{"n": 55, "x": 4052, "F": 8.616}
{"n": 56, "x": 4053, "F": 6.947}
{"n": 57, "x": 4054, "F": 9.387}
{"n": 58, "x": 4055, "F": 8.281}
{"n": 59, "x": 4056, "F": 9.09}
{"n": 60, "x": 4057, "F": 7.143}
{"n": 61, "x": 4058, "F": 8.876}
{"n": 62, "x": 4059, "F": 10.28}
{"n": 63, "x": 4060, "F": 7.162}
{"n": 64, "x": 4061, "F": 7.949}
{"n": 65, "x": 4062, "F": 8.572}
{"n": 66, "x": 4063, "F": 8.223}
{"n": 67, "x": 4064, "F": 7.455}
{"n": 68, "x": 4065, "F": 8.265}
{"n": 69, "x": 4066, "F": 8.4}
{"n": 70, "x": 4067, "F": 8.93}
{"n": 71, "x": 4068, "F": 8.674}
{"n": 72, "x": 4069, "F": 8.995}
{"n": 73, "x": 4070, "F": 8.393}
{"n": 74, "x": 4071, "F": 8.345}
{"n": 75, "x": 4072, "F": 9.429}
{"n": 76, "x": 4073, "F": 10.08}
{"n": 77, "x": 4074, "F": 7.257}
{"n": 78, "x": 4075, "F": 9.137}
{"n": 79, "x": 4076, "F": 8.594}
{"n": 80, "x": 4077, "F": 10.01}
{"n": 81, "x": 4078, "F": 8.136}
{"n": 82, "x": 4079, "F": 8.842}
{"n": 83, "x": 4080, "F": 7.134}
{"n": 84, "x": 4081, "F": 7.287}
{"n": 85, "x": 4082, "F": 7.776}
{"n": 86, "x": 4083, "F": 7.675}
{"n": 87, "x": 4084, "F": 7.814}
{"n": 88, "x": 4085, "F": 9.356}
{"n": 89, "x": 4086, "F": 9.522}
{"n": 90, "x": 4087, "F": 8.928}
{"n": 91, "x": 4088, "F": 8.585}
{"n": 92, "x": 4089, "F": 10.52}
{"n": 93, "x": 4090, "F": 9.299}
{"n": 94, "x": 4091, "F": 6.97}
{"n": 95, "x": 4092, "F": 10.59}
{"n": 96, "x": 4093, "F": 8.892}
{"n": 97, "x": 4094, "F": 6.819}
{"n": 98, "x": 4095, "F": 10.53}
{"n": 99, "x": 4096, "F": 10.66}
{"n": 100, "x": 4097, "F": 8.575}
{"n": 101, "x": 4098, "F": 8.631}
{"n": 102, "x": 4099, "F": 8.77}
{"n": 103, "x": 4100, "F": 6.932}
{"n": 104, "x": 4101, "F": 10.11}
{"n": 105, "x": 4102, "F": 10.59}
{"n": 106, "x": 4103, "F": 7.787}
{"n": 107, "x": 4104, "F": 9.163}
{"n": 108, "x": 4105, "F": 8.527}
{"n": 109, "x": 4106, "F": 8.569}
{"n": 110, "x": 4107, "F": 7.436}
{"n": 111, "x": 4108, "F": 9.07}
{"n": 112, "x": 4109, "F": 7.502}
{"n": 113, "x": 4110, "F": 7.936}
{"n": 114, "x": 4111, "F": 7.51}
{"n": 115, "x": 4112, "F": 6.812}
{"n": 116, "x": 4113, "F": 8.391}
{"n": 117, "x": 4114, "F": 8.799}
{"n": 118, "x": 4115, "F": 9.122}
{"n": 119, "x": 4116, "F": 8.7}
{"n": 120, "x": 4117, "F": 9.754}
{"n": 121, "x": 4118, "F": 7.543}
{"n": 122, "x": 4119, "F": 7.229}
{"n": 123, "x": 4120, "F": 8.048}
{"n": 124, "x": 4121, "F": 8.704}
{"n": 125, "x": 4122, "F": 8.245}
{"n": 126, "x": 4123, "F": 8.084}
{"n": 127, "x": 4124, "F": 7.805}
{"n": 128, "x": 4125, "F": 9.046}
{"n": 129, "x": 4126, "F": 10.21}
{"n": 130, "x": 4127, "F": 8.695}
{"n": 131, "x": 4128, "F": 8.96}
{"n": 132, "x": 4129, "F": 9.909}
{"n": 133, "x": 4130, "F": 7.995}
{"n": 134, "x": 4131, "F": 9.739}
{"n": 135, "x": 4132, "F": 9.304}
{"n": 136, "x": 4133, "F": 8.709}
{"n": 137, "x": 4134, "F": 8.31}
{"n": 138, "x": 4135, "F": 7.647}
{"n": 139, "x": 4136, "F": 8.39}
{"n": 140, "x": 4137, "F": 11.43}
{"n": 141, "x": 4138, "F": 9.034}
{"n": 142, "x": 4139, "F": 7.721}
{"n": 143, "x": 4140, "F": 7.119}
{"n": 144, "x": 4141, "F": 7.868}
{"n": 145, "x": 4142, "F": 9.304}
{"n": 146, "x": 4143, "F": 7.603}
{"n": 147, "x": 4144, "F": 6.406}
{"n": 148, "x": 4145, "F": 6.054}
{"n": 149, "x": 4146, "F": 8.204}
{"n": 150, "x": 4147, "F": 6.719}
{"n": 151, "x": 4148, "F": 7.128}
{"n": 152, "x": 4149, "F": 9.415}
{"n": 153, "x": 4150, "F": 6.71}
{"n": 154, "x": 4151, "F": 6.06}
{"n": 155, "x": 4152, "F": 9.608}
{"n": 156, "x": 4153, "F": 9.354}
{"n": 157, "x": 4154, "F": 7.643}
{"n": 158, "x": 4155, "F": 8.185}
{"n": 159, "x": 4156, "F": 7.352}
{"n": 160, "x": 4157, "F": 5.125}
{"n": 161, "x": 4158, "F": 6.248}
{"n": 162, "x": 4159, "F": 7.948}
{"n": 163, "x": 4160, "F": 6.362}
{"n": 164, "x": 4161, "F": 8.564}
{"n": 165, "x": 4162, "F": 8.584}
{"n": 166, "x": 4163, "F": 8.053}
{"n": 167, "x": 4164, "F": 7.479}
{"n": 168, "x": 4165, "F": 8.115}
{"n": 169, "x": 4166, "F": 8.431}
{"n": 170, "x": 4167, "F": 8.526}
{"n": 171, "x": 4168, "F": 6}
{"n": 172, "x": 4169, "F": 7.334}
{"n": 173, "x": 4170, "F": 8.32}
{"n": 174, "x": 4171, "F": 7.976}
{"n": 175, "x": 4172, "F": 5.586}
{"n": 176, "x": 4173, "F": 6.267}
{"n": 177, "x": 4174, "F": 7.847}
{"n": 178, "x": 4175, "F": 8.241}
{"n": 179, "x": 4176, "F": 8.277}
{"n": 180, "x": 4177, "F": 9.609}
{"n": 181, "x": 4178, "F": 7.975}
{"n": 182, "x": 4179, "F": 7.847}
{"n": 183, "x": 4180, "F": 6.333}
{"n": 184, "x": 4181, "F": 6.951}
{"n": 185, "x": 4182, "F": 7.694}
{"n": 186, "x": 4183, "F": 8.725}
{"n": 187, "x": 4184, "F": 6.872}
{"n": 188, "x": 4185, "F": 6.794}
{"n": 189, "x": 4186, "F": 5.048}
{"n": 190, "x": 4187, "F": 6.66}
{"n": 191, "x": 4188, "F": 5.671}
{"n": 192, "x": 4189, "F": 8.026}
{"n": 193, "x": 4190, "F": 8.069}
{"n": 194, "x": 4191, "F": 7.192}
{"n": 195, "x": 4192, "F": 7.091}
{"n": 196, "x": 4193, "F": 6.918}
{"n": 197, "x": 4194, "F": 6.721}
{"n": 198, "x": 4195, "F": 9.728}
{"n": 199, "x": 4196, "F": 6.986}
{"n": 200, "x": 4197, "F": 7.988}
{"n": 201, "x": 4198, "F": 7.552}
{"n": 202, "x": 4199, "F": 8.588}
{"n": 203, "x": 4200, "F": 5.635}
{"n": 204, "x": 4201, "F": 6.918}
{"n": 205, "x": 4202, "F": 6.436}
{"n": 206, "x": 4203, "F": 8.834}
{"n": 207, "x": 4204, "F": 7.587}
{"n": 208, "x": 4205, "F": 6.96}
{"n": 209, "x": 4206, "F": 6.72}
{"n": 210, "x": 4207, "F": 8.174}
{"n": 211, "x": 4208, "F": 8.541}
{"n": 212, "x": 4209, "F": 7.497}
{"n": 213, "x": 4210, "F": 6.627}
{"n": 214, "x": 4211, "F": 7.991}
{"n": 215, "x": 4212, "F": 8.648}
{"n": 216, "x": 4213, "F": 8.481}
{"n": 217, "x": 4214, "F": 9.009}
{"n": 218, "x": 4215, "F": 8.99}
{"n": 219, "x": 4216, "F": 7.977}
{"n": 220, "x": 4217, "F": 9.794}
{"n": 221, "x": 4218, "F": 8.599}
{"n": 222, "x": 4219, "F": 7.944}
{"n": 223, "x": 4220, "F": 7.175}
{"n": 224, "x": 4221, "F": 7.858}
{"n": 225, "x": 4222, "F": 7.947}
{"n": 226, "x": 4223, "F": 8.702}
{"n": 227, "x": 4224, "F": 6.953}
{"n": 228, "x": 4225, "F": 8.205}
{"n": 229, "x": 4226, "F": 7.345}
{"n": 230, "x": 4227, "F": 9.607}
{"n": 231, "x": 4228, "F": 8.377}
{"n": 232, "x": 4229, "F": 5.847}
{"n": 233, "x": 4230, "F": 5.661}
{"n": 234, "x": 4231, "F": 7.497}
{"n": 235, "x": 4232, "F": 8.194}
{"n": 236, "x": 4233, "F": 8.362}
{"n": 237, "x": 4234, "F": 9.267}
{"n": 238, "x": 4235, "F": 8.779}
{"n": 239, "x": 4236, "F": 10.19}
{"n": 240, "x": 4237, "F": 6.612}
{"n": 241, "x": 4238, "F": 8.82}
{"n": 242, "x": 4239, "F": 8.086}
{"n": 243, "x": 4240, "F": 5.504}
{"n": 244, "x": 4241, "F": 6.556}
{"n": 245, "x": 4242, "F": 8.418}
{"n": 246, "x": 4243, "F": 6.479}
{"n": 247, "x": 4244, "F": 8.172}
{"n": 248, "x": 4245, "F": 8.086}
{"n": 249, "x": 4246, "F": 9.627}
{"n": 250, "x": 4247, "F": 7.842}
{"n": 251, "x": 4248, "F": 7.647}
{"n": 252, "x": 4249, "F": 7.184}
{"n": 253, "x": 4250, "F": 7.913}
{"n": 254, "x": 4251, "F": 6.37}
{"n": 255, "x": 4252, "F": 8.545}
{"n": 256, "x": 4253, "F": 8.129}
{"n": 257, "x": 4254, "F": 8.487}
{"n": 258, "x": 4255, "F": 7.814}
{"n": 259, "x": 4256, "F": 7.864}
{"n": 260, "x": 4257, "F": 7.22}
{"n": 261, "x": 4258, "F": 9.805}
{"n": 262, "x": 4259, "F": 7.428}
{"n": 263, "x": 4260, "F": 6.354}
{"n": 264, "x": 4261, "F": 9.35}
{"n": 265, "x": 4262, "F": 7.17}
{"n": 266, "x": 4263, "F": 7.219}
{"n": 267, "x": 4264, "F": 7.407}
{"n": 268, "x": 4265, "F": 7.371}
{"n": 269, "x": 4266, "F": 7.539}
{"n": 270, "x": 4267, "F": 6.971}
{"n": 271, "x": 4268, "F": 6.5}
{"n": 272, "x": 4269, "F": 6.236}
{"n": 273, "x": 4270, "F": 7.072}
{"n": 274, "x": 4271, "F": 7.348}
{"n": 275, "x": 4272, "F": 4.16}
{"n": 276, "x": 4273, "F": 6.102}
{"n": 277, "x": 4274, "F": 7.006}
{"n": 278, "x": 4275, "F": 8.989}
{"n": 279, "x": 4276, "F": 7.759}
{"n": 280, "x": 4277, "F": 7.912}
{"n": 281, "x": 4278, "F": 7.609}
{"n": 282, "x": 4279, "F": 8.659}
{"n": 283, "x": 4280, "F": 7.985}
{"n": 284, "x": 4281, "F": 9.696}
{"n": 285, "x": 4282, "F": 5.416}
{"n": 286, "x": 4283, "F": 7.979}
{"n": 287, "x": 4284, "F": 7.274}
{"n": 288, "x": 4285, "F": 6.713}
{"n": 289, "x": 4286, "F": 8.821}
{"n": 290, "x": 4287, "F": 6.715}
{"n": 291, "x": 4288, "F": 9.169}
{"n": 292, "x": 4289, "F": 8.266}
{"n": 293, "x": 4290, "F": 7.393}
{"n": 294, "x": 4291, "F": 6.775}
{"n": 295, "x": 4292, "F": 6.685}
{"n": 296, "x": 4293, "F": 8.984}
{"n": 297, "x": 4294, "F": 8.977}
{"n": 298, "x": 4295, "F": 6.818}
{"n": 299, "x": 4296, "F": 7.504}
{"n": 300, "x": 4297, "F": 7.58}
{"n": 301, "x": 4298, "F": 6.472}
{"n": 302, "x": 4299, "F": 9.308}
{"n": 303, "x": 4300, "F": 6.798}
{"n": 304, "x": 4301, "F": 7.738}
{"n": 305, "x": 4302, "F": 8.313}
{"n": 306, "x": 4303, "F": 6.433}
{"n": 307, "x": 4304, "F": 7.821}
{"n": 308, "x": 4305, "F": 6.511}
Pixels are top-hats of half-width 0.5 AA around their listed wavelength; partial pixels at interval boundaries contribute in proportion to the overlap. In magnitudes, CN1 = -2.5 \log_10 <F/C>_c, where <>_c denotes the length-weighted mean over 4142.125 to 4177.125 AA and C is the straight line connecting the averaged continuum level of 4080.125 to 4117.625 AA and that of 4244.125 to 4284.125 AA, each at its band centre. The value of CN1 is 0.09 mag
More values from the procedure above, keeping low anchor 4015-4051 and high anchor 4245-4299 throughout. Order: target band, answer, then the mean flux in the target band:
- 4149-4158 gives 0.06 mag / 7.54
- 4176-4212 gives 0.06 mag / 7.43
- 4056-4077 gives -0.04 mag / 8.56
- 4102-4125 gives -0.03 mag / 8.28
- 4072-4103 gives -0.08 mag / 8.79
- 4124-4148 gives -0.05 mag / 8.41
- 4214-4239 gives -0.05 mag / 8.13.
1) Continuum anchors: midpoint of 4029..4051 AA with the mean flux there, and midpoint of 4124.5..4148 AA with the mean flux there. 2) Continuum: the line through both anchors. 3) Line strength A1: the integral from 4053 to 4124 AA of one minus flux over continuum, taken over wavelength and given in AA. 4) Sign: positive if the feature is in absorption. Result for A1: -2.1 AA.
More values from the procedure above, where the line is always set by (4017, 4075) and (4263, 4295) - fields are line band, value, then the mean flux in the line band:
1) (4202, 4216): -0.40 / 7.95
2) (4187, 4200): 0.59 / 7.44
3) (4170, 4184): 0.39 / 7.64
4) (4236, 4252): -0.16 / 7.67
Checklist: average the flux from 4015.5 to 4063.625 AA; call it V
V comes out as 8.36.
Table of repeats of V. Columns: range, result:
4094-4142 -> 8.62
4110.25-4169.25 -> 8.09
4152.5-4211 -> 7.47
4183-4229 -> 7.67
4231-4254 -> 7.95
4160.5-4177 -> 7.78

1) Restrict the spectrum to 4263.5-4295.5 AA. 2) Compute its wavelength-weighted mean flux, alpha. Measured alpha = 7.45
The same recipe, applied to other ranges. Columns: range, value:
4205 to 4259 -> 7.95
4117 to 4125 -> 8.13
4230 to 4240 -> 8.14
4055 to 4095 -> 8.57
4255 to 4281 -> 7.45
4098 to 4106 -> 8.81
